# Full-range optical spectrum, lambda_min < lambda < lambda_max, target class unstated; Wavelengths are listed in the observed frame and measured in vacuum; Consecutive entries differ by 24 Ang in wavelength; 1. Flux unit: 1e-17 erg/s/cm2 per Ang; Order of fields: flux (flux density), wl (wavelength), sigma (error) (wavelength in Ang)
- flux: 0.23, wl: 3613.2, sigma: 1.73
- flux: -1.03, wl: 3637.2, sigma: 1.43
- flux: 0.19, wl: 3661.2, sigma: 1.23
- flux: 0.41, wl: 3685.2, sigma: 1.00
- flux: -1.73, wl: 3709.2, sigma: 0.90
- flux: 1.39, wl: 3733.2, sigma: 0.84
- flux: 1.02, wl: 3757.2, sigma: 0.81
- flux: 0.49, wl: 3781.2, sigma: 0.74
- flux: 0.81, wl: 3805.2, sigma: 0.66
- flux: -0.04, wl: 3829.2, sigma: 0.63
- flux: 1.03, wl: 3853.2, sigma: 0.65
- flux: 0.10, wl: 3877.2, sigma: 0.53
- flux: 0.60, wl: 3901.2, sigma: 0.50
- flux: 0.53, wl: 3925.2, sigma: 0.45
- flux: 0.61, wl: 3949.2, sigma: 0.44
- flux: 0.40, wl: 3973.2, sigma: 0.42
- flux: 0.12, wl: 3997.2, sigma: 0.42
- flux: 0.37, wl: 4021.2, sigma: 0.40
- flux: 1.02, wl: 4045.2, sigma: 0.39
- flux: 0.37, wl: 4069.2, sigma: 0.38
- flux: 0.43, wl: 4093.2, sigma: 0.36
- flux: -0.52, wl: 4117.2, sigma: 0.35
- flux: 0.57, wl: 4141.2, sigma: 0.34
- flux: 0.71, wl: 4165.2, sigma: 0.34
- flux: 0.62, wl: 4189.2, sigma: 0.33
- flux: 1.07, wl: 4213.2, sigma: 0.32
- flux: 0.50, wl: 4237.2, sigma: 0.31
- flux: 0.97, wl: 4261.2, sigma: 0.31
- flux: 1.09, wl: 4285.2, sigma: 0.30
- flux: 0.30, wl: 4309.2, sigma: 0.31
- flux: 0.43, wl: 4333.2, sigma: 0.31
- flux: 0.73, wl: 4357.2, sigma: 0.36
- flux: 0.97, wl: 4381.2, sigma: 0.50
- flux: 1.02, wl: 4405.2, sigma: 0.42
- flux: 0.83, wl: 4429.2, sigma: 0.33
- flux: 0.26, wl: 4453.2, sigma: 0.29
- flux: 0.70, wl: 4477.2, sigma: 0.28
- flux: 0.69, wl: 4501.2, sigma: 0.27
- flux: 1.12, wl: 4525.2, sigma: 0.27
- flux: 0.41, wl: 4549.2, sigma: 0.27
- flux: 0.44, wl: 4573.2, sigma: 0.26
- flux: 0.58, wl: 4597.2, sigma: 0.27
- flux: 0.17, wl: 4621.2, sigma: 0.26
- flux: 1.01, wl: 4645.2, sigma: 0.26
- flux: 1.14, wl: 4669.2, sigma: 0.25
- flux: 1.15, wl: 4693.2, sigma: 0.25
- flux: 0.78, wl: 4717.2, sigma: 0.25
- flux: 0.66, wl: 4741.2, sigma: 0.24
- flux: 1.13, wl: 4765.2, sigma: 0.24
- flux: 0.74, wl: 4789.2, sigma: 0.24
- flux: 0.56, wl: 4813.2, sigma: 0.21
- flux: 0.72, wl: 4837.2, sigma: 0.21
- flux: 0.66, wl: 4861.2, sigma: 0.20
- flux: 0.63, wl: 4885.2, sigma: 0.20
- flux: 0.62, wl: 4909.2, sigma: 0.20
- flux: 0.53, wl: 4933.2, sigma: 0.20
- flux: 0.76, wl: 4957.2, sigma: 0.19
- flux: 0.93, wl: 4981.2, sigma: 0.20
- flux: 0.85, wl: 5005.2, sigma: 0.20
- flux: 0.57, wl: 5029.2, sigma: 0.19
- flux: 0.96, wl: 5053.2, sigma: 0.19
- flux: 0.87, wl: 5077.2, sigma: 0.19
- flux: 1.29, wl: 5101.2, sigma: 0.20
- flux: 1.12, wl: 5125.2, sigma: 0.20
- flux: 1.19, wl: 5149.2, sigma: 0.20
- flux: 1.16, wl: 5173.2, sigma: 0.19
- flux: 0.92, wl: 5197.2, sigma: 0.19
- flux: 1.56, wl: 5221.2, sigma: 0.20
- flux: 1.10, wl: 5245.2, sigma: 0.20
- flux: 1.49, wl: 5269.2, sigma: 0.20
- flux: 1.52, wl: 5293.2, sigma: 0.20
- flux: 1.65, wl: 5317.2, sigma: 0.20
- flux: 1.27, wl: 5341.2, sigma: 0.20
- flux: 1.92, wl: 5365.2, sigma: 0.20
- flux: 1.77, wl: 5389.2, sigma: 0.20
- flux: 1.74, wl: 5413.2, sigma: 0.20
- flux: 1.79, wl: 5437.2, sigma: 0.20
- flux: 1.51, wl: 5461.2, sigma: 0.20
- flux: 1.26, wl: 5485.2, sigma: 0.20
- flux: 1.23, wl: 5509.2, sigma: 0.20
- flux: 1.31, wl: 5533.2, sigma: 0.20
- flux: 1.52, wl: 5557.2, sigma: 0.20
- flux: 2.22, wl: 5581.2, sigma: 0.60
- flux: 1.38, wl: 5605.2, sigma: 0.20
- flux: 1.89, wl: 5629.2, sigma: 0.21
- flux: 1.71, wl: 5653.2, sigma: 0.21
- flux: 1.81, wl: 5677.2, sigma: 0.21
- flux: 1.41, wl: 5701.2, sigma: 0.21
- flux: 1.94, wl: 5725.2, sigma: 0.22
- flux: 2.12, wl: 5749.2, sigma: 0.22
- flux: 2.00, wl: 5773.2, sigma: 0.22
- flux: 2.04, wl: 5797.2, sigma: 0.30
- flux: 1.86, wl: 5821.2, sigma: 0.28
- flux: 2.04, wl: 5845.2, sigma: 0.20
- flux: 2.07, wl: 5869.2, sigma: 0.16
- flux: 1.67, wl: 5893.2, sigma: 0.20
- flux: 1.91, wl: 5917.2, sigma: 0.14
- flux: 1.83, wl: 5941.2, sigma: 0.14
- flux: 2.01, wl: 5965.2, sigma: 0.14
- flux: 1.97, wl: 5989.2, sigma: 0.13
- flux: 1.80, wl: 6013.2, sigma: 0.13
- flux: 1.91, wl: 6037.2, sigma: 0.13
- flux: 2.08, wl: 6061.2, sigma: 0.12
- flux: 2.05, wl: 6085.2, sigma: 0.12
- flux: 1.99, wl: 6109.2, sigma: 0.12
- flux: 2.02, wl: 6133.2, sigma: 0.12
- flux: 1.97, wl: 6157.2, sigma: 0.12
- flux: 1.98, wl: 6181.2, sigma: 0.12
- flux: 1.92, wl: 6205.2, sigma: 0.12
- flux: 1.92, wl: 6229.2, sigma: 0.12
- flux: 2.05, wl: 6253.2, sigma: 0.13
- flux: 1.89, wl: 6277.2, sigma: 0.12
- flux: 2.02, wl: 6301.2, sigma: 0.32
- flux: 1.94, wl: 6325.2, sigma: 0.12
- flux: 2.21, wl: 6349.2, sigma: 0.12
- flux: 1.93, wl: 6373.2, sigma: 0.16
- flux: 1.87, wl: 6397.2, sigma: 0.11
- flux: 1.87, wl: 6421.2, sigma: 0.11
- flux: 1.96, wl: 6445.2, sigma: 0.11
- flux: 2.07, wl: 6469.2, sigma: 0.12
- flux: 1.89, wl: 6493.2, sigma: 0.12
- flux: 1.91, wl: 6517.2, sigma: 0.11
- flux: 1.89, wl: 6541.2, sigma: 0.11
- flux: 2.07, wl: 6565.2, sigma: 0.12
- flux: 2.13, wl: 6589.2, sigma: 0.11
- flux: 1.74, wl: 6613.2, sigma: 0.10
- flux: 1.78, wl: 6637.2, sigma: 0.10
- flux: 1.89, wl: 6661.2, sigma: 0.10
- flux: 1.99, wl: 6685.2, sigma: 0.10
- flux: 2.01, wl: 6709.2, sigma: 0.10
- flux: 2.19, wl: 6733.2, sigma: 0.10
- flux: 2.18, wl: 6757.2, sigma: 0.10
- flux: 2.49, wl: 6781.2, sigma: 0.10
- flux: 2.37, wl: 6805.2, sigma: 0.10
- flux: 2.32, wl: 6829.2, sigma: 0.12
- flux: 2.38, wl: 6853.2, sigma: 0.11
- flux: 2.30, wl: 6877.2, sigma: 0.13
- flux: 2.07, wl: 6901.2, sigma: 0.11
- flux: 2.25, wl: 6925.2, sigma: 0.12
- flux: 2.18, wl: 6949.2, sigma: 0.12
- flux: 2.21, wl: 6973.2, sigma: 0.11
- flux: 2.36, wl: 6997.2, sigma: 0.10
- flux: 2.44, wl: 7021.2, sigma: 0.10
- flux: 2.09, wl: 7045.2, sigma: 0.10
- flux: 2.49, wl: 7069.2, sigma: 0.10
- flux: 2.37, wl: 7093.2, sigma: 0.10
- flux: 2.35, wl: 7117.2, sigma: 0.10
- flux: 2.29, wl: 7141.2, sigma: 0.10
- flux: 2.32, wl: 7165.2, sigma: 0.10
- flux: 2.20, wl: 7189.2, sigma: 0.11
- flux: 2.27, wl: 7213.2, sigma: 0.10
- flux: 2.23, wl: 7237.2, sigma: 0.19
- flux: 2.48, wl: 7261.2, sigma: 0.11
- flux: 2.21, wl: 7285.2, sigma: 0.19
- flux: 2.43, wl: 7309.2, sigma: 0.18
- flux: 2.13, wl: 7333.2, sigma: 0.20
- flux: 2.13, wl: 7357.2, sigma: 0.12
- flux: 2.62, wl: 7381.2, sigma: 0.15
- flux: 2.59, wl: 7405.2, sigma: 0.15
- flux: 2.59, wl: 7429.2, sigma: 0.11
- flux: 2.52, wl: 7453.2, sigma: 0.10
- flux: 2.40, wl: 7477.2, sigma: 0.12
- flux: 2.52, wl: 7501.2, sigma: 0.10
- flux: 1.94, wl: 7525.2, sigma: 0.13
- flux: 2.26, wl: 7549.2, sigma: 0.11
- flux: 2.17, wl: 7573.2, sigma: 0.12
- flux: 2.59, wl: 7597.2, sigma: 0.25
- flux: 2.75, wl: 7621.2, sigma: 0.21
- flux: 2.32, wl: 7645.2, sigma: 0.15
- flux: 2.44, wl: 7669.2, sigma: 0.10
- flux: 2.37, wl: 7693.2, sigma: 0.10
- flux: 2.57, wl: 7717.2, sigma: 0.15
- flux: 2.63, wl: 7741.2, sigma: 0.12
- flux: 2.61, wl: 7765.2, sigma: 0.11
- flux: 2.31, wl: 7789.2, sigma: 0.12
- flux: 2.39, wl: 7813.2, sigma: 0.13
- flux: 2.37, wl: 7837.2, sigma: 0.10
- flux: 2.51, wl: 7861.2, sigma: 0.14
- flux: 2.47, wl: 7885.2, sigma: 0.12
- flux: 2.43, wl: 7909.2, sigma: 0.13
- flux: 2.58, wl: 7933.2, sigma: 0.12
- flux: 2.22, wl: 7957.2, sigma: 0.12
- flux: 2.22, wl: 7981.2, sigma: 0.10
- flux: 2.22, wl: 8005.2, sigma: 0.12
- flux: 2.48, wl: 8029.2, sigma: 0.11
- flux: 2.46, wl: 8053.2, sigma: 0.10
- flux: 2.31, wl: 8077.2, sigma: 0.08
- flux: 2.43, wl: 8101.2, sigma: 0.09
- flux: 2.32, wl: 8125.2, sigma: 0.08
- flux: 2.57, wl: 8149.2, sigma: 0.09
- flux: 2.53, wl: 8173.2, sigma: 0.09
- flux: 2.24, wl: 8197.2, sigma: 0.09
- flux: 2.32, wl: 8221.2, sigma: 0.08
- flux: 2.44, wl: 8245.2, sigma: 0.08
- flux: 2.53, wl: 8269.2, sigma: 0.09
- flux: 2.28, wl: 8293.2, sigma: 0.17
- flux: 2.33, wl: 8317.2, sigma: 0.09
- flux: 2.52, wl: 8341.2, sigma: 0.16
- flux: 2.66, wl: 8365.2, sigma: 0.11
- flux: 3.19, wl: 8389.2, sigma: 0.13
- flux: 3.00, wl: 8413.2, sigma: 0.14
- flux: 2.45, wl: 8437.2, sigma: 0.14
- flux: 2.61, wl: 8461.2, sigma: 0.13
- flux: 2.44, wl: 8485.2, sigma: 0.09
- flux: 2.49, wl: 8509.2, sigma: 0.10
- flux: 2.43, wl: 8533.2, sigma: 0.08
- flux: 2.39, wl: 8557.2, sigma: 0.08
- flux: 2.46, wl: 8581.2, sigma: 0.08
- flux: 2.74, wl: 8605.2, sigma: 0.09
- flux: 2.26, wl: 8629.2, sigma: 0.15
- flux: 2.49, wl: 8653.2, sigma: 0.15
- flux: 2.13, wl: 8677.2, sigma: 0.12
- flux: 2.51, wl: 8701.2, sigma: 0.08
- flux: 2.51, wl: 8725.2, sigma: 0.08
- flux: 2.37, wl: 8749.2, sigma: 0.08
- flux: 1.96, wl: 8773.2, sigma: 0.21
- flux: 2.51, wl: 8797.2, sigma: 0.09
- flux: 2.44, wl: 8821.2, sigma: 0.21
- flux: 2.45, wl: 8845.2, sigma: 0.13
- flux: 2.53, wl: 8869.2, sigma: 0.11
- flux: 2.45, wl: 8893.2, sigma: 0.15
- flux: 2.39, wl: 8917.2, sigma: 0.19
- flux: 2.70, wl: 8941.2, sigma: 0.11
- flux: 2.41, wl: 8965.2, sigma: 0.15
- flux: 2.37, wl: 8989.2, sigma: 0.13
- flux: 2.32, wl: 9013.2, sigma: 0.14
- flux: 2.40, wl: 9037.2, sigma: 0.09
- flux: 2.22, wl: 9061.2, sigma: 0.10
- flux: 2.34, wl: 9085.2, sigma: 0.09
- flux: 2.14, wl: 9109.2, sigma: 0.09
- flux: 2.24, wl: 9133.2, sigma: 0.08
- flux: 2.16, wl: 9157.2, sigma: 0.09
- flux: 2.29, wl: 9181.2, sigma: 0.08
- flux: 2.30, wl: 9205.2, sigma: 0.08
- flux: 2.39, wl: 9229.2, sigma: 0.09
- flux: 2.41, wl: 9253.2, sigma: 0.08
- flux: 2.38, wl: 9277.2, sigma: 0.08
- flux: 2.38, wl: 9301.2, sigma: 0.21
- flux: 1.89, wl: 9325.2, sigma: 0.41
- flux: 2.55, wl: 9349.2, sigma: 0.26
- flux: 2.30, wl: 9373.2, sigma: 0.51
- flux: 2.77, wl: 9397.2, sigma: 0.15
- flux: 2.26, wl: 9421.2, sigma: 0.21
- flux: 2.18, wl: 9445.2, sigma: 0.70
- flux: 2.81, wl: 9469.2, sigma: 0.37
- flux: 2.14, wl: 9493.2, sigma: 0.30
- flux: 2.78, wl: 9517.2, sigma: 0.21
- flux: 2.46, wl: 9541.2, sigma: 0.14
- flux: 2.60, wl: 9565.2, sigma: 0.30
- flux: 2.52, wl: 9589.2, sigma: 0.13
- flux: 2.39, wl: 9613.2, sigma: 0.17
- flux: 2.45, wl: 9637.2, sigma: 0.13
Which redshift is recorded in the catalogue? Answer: 0.278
